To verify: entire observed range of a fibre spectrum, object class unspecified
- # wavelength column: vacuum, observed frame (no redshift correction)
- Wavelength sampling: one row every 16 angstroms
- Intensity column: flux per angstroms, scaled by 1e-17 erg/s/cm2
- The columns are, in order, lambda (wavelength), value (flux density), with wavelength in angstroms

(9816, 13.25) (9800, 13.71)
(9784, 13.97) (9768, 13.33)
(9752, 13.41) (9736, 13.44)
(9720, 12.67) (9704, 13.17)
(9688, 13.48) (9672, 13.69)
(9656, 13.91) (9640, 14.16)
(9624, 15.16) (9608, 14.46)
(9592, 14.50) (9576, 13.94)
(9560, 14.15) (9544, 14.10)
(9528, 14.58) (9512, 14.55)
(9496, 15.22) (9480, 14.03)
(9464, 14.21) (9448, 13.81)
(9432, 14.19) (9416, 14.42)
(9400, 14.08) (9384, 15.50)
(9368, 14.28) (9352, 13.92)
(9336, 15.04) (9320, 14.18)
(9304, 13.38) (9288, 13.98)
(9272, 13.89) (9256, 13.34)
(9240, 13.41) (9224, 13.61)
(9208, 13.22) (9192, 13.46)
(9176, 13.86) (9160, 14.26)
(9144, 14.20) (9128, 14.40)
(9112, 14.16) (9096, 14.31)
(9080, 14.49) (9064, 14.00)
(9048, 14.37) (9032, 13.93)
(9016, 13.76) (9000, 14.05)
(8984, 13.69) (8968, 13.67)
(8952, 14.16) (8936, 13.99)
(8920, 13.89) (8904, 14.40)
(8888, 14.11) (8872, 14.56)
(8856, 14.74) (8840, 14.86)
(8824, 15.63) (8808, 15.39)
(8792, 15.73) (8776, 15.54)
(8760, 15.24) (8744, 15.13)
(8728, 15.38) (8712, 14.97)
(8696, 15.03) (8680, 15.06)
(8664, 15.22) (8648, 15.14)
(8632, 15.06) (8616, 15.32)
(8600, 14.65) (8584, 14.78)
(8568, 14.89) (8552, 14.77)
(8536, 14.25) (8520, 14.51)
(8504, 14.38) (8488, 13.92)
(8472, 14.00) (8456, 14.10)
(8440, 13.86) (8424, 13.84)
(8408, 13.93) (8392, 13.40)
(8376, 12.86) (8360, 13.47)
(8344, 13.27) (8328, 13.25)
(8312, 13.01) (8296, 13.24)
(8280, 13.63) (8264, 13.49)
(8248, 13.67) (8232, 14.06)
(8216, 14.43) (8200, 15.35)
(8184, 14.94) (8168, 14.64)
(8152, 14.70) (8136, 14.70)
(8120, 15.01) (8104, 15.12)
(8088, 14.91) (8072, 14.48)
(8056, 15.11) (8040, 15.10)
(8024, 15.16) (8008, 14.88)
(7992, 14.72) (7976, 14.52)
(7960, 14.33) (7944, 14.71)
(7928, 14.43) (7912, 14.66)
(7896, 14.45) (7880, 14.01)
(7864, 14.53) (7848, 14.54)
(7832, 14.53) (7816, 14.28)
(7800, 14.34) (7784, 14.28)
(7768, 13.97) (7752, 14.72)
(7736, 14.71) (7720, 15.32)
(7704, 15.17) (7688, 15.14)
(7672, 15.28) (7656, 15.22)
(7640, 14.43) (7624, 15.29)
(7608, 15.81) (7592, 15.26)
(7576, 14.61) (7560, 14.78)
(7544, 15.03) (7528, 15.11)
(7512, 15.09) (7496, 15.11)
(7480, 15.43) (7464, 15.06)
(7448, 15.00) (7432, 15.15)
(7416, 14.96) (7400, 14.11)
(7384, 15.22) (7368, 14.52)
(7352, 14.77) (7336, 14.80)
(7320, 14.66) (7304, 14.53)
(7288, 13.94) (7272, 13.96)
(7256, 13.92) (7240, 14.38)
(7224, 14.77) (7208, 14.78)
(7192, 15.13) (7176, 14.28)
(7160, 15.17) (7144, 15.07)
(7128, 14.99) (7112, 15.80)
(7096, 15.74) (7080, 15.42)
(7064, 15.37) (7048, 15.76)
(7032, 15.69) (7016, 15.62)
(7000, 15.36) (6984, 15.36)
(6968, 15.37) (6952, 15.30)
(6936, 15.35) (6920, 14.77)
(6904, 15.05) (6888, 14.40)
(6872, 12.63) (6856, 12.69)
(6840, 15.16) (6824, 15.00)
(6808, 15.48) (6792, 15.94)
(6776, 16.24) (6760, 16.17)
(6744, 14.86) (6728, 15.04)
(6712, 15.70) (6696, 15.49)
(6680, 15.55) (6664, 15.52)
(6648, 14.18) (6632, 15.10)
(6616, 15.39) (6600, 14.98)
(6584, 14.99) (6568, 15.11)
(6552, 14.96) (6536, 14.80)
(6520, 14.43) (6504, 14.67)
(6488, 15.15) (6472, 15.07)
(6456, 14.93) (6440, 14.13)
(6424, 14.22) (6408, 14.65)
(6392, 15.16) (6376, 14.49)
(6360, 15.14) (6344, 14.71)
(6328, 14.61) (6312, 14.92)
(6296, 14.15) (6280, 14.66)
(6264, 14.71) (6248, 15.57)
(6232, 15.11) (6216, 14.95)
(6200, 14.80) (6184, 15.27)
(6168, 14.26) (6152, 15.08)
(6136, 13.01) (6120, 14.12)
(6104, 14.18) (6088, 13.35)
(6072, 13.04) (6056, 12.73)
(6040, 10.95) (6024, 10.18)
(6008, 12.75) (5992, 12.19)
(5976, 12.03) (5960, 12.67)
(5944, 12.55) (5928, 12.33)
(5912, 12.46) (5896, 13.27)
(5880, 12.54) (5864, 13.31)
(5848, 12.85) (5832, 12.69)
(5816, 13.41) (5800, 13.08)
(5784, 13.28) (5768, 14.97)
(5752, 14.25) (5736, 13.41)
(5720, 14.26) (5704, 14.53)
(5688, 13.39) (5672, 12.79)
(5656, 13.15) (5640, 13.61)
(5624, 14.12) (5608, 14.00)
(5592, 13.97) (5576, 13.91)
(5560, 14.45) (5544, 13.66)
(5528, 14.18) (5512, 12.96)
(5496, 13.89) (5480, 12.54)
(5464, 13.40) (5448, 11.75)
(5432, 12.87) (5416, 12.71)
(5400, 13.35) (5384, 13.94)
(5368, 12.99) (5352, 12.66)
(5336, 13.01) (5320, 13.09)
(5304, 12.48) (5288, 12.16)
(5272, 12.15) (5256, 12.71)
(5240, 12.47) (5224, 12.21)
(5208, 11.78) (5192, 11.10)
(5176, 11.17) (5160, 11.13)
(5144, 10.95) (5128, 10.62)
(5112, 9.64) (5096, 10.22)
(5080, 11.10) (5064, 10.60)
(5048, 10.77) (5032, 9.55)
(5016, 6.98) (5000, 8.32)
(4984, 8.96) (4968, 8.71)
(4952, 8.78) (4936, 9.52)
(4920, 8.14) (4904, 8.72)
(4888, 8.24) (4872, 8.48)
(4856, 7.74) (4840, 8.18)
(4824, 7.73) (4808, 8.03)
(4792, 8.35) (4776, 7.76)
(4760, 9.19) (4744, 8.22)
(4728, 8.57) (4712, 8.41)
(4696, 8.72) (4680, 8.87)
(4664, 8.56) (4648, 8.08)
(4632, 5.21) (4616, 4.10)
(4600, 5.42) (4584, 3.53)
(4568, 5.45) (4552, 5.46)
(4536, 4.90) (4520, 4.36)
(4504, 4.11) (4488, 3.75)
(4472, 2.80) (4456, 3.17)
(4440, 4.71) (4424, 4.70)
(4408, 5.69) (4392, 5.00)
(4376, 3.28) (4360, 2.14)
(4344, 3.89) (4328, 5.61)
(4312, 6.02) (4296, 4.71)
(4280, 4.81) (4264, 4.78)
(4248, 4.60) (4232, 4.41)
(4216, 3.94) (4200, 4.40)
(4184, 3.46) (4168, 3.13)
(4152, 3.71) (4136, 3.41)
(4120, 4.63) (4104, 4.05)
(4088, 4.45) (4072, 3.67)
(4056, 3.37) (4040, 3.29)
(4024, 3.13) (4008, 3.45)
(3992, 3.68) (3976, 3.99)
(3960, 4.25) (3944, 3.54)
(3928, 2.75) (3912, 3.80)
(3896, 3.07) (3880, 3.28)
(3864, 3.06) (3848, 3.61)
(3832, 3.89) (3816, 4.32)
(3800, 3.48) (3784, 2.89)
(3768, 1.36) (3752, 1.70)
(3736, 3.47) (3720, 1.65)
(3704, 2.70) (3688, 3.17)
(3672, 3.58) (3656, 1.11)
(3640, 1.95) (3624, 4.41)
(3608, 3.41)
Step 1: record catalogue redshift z 0.16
